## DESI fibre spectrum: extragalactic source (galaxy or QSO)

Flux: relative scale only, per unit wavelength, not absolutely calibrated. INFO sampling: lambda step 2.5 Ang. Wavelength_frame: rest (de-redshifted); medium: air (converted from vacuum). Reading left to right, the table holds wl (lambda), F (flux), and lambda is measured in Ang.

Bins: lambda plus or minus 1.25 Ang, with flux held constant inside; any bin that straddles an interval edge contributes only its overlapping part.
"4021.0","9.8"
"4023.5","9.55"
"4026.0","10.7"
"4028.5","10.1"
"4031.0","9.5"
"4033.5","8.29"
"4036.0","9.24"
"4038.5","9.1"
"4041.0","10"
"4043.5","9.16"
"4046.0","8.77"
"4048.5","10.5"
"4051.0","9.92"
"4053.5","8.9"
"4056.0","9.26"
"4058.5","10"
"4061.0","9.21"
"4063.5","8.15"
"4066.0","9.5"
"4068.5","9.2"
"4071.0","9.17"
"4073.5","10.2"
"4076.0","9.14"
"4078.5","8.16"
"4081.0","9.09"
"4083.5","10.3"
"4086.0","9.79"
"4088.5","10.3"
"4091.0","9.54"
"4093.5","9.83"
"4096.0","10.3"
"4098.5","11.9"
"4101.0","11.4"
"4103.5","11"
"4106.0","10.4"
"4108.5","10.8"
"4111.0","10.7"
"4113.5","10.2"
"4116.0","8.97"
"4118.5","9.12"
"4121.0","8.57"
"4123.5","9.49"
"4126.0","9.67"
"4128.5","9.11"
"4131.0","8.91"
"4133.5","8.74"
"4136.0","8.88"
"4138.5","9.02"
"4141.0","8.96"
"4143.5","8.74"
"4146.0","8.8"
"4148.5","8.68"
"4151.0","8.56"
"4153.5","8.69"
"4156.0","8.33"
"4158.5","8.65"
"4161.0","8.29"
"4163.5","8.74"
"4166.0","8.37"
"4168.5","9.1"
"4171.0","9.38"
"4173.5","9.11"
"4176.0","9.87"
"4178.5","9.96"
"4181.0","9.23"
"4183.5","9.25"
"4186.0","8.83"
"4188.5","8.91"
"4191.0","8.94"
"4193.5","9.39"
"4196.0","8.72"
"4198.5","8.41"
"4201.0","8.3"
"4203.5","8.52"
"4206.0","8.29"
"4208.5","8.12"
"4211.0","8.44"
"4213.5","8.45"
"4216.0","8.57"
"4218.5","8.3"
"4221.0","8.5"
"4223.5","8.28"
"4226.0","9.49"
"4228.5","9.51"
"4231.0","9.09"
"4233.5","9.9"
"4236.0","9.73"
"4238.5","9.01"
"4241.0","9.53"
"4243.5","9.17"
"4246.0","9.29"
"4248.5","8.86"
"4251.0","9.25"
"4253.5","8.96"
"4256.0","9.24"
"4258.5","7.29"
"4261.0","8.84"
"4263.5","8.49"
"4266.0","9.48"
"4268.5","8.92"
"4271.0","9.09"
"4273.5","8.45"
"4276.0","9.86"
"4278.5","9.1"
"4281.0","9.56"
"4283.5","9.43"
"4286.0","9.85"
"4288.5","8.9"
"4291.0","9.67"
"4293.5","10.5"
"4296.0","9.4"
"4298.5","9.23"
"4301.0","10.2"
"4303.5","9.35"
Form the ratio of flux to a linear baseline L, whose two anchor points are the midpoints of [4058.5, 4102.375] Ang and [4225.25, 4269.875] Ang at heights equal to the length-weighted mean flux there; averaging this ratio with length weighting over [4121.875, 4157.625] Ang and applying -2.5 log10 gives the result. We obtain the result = 0.07 mag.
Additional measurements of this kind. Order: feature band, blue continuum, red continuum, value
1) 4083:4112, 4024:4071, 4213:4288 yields -0.13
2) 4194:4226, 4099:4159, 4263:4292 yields 0.10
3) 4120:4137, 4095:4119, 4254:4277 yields 0.14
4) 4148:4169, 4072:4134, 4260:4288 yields 0.12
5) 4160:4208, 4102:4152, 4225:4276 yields 0.04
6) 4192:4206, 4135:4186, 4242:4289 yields 0.04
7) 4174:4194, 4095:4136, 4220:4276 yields 0.02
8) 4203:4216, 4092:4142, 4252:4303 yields 0.13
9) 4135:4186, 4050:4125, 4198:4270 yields 0.04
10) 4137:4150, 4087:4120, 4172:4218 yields 0.10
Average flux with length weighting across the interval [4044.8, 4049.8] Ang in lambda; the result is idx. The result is 9.65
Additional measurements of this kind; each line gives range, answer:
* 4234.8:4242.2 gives 9.42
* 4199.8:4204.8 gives 8.41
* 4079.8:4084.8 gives 9.7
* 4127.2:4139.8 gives 8.94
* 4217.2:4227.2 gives 8.64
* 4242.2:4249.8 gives 9.11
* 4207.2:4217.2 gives 8.39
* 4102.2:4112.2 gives 10.7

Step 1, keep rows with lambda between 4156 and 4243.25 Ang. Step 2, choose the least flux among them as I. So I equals 8.12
